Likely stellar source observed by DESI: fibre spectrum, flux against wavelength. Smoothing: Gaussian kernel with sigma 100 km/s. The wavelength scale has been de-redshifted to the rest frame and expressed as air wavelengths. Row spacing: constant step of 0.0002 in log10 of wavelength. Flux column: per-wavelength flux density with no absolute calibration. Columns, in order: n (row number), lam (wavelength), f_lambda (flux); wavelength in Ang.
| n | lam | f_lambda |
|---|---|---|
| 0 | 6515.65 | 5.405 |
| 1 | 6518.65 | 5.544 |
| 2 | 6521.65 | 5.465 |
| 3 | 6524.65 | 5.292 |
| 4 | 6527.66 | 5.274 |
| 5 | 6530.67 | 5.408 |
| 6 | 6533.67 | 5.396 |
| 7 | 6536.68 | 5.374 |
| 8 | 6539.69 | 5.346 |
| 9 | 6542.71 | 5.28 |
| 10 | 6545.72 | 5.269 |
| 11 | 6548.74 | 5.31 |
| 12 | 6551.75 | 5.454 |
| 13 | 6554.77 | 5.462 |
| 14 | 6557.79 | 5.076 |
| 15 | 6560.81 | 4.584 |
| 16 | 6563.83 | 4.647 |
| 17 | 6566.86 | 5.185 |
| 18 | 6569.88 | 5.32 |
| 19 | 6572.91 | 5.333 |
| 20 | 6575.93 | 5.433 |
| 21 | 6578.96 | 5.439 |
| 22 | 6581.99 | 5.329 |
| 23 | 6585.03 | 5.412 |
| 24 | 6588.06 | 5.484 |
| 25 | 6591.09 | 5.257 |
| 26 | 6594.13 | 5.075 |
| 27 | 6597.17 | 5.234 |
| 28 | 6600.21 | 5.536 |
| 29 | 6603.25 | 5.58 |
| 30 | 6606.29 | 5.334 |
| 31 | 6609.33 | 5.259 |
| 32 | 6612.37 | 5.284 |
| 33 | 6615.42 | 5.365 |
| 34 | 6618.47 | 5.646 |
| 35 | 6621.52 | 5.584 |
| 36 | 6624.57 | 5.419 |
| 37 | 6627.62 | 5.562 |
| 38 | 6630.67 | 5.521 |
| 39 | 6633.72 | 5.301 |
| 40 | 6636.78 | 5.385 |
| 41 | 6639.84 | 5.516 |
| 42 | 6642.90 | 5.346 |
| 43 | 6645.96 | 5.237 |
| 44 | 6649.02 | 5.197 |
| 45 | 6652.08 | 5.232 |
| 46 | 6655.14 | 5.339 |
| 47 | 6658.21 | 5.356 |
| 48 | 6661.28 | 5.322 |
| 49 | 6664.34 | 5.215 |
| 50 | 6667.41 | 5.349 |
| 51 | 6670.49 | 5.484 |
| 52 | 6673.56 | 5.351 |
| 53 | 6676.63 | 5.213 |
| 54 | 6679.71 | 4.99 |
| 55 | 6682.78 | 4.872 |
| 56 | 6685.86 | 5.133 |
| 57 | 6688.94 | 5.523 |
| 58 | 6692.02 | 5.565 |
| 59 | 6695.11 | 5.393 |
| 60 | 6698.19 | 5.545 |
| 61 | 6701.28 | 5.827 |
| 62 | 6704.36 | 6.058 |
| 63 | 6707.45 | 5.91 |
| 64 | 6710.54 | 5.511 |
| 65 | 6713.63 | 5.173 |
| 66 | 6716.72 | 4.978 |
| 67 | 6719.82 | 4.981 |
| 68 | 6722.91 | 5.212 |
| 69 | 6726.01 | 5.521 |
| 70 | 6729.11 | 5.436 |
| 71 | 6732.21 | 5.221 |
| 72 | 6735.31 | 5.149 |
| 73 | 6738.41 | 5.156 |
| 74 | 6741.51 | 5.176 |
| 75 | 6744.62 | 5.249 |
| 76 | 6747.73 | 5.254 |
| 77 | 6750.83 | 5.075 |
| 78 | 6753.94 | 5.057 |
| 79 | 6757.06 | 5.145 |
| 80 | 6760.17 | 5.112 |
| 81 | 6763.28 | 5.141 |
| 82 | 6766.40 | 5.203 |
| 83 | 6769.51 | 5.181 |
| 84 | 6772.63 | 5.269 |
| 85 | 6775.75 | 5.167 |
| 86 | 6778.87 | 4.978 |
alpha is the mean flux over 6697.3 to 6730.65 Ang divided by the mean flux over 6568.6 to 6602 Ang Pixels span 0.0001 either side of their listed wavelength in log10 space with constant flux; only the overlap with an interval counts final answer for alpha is 1.02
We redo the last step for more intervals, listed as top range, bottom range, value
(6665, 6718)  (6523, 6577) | 1.03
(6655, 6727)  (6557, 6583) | 1.04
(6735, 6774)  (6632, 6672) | 0.97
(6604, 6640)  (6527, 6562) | 1.03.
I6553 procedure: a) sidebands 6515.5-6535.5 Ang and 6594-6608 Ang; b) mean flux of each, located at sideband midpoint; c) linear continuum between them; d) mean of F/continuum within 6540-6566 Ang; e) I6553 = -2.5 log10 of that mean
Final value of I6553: 0.051 mag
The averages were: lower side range 5.4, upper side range 5.38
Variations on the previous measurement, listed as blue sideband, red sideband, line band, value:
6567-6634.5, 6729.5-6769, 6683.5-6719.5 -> -0.05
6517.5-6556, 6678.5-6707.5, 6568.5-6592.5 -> 0.00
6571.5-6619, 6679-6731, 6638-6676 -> 0.01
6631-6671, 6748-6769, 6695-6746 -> -0.04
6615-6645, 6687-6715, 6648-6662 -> 0.04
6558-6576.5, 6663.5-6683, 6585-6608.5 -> -0.05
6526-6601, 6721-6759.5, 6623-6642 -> -0.04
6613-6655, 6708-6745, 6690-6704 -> -0.06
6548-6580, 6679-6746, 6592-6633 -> -0.03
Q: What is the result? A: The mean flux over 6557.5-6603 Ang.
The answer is 5.24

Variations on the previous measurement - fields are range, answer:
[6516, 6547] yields 5.37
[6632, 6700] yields 5.31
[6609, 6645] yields 5.43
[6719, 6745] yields 5.24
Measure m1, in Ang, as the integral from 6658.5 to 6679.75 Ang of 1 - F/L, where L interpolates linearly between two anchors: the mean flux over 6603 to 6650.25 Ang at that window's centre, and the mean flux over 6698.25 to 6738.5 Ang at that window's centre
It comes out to 0.42 Ang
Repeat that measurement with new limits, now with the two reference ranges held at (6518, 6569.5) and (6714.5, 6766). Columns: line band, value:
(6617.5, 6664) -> -1.5 Ang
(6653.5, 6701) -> -1.1 Ang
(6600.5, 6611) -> -0.4 Ang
